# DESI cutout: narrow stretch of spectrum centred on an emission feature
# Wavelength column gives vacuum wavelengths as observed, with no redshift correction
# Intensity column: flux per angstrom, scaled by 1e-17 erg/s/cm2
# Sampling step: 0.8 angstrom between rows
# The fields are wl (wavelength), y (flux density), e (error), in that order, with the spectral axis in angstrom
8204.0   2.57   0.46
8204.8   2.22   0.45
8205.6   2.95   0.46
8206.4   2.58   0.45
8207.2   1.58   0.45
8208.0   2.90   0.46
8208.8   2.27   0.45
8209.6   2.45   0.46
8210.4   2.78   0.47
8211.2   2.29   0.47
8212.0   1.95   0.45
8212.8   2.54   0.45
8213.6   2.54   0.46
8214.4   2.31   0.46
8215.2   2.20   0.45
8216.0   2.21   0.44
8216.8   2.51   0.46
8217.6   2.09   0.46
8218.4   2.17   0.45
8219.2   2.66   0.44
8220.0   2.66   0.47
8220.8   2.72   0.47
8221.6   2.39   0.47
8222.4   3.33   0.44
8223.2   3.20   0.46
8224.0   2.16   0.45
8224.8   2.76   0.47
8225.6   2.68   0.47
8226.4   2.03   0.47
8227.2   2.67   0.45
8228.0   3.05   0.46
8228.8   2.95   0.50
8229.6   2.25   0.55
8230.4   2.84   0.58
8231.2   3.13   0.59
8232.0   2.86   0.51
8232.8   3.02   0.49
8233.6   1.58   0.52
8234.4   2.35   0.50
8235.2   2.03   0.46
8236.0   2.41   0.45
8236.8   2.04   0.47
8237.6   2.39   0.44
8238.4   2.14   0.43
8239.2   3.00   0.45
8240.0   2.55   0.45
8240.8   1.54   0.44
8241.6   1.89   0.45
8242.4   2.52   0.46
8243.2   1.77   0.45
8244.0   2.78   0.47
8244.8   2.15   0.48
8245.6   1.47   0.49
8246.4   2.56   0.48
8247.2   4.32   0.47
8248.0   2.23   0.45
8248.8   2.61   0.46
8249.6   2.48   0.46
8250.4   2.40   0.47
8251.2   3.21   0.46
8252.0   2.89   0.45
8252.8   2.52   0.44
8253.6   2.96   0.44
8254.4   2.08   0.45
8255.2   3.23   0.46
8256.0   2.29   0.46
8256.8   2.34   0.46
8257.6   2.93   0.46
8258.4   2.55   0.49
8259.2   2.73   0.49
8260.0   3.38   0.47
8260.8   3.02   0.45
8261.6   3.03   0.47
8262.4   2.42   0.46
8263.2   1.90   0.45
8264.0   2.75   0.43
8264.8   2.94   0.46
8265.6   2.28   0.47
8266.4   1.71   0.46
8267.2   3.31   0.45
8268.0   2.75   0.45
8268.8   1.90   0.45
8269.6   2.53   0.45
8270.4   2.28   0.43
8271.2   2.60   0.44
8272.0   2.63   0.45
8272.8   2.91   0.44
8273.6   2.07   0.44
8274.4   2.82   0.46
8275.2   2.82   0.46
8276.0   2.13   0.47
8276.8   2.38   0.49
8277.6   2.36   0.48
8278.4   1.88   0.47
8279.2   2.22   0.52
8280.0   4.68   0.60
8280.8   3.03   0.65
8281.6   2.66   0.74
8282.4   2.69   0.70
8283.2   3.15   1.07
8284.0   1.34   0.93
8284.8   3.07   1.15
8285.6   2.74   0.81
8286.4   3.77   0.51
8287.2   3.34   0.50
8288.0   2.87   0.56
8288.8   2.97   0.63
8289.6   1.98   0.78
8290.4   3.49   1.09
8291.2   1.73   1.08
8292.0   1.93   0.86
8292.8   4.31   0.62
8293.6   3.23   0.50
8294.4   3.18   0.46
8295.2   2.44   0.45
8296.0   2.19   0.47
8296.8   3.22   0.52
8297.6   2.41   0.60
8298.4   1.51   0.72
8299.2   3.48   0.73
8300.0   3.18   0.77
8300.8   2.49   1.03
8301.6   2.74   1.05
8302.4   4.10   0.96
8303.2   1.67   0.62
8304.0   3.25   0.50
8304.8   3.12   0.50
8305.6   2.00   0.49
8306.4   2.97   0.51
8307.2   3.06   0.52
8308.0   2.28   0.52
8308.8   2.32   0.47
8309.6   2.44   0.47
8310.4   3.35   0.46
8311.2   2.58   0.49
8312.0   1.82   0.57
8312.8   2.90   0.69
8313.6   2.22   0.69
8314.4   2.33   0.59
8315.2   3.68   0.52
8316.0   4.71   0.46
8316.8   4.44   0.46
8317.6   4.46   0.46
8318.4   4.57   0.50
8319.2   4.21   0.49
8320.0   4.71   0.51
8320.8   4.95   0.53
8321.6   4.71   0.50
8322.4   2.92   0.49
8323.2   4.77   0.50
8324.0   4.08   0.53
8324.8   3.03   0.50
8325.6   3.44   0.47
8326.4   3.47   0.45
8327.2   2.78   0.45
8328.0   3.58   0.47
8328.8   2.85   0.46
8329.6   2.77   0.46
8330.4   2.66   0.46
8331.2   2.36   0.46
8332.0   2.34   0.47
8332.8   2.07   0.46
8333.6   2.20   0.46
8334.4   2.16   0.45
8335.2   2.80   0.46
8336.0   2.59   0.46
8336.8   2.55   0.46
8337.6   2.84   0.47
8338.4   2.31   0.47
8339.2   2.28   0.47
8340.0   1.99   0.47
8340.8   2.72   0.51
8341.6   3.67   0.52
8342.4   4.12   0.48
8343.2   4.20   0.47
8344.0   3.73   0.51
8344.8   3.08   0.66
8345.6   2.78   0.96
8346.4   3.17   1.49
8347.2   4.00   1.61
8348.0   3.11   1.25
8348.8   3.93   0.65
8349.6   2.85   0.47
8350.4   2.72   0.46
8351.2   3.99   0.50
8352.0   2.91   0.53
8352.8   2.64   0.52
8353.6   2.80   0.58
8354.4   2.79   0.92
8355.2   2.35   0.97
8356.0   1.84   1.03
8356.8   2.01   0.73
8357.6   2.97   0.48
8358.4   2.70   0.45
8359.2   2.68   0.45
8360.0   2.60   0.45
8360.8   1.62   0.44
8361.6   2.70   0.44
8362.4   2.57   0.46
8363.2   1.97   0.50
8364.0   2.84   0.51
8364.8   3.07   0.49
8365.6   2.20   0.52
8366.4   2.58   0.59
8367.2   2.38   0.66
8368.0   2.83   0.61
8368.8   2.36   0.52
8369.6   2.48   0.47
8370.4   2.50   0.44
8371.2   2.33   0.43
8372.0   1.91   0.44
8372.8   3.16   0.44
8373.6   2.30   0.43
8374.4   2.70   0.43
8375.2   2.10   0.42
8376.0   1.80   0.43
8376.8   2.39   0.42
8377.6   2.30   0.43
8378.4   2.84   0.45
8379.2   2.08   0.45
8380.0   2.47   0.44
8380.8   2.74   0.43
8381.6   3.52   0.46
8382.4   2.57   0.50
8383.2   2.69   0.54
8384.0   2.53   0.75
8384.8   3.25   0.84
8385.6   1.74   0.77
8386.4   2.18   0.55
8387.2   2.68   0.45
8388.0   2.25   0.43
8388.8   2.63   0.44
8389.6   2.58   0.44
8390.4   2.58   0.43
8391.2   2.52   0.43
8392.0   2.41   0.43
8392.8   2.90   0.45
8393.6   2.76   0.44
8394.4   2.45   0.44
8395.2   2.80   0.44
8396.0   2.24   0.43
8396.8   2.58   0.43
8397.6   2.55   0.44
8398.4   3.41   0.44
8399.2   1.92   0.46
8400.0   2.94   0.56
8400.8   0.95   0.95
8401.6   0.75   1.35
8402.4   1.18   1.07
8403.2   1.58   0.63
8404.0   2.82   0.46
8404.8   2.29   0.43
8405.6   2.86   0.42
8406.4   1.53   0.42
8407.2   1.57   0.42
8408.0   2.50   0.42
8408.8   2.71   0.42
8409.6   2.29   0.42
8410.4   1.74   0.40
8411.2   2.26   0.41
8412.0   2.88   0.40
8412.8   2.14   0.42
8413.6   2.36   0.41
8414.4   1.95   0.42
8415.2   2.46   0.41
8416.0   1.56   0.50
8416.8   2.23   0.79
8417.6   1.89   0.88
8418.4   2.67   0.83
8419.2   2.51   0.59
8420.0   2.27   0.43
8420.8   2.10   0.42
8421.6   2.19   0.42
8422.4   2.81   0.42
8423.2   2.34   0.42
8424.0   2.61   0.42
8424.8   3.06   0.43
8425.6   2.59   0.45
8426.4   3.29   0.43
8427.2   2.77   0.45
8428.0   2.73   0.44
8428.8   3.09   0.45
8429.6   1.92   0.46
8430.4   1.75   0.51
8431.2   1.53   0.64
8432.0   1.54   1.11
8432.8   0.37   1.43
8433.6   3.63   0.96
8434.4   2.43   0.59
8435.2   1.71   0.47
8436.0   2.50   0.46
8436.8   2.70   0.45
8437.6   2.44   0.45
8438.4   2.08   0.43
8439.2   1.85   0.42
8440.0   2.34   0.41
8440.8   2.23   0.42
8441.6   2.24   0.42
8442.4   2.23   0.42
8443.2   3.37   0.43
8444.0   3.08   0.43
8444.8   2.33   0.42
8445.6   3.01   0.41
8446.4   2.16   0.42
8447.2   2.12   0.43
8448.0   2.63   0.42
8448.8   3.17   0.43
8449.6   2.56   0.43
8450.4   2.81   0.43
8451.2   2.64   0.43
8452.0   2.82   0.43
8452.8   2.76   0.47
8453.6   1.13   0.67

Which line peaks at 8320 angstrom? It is H-alpha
